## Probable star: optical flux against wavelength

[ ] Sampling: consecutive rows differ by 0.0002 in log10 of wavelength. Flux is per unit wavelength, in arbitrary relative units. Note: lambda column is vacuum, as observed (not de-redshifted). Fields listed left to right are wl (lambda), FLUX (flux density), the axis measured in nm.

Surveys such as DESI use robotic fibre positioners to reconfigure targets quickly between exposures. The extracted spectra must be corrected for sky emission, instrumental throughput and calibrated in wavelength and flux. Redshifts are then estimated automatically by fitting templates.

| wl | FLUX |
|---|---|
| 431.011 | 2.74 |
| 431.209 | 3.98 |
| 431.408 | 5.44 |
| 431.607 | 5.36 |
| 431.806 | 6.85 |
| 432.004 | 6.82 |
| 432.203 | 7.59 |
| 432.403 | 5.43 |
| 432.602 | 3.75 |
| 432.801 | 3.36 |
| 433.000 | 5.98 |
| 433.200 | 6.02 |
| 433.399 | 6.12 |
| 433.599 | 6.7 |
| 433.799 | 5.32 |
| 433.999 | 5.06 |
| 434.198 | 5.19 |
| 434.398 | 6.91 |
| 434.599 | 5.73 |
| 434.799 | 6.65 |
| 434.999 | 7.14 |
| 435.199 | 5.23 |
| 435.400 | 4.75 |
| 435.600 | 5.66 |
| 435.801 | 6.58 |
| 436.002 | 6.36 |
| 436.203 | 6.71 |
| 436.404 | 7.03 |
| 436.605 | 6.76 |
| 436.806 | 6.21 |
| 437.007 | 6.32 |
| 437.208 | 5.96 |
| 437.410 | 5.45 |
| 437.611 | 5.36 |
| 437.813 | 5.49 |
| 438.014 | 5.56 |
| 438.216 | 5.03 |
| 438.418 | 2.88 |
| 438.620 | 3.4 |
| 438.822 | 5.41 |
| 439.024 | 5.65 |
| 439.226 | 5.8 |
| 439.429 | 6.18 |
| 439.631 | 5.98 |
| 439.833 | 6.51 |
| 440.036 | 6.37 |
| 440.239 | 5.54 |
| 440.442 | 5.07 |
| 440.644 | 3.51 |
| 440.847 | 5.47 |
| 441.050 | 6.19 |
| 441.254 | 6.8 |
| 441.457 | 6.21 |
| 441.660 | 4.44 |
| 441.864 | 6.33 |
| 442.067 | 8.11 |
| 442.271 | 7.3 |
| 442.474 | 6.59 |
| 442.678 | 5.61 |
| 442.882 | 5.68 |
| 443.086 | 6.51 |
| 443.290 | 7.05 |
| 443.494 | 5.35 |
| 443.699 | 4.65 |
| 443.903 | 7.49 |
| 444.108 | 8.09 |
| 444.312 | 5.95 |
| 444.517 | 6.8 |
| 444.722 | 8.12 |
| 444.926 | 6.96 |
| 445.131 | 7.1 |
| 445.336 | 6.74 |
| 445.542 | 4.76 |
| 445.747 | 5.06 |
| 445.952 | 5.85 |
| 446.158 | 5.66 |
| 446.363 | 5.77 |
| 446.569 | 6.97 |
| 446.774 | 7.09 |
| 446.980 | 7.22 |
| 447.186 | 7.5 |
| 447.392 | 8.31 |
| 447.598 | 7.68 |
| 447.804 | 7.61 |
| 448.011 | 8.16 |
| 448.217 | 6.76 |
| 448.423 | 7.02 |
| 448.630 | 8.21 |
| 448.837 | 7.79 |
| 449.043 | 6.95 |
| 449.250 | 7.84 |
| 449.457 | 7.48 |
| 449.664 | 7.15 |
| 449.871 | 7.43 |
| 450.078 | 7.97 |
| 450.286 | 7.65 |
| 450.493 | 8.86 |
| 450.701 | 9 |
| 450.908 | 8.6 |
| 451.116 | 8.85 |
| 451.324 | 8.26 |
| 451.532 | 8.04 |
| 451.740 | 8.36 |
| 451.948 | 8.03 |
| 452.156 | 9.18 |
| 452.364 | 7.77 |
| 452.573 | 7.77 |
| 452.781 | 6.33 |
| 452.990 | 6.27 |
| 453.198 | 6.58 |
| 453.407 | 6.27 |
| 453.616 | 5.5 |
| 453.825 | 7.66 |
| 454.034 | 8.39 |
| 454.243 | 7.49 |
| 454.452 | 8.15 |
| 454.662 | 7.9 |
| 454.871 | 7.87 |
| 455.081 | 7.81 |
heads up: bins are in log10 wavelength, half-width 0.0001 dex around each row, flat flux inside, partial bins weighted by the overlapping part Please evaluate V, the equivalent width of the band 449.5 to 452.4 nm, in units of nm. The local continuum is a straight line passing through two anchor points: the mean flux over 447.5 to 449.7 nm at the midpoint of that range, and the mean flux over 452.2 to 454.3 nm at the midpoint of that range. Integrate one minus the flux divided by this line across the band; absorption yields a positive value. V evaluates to -0.37 nm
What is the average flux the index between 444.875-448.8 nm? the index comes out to 6.88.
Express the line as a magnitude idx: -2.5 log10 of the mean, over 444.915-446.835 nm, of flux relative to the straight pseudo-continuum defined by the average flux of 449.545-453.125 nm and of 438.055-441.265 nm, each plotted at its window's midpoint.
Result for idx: 0.10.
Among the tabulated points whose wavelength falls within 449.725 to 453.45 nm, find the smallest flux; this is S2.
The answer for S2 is 6.27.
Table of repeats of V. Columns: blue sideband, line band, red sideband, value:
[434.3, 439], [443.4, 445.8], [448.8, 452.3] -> 0.21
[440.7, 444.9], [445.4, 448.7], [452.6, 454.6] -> -0.09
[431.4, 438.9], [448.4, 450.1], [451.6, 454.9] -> -0.11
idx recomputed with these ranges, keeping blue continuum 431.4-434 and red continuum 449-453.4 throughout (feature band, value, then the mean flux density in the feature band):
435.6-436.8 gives -0.07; 6.56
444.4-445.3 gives -0.01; 7.19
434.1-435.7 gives 0.01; 5.91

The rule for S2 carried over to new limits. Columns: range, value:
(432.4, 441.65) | 2.88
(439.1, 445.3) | 3.51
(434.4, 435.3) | 5.23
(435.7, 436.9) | 6.21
